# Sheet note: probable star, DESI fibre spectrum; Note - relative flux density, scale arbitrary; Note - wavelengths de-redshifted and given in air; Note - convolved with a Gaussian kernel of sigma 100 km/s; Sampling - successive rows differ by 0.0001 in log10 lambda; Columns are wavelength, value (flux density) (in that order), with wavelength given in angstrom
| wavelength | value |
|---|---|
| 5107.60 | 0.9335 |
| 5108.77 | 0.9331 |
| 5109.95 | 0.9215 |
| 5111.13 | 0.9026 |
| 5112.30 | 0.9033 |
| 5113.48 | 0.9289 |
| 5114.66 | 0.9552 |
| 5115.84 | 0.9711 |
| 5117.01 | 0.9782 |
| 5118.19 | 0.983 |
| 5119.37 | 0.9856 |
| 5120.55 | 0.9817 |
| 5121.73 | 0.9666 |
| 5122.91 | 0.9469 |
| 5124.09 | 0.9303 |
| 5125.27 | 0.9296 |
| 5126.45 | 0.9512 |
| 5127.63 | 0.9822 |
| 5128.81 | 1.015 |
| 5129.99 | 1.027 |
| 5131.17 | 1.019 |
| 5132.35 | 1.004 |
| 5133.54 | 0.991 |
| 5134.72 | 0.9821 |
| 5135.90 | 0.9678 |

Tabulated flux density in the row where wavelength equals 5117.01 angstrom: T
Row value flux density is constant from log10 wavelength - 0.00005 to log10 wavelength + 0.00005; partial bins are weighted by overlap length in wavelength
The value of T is 0.9782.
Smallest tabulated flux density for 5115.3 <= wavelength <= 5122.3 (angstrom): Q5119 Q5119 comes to 0.9666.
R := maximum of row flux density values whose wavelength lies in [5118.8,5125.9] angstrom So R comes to 0.9856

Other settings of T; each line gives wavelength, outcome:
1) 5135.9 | 0.9678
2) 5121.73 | 0.9666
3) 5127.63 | 0.9822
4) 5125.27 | 0.9296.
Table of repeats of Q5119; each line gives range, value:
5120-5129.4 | 0.9296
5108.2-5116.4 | 0.9026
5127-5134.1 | 0.9822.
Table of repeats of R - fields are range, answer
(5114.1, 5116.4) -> 0.9711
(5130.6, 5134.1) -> 1.019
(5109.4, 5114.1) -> 0.9289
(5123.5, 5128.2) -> 0.9822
